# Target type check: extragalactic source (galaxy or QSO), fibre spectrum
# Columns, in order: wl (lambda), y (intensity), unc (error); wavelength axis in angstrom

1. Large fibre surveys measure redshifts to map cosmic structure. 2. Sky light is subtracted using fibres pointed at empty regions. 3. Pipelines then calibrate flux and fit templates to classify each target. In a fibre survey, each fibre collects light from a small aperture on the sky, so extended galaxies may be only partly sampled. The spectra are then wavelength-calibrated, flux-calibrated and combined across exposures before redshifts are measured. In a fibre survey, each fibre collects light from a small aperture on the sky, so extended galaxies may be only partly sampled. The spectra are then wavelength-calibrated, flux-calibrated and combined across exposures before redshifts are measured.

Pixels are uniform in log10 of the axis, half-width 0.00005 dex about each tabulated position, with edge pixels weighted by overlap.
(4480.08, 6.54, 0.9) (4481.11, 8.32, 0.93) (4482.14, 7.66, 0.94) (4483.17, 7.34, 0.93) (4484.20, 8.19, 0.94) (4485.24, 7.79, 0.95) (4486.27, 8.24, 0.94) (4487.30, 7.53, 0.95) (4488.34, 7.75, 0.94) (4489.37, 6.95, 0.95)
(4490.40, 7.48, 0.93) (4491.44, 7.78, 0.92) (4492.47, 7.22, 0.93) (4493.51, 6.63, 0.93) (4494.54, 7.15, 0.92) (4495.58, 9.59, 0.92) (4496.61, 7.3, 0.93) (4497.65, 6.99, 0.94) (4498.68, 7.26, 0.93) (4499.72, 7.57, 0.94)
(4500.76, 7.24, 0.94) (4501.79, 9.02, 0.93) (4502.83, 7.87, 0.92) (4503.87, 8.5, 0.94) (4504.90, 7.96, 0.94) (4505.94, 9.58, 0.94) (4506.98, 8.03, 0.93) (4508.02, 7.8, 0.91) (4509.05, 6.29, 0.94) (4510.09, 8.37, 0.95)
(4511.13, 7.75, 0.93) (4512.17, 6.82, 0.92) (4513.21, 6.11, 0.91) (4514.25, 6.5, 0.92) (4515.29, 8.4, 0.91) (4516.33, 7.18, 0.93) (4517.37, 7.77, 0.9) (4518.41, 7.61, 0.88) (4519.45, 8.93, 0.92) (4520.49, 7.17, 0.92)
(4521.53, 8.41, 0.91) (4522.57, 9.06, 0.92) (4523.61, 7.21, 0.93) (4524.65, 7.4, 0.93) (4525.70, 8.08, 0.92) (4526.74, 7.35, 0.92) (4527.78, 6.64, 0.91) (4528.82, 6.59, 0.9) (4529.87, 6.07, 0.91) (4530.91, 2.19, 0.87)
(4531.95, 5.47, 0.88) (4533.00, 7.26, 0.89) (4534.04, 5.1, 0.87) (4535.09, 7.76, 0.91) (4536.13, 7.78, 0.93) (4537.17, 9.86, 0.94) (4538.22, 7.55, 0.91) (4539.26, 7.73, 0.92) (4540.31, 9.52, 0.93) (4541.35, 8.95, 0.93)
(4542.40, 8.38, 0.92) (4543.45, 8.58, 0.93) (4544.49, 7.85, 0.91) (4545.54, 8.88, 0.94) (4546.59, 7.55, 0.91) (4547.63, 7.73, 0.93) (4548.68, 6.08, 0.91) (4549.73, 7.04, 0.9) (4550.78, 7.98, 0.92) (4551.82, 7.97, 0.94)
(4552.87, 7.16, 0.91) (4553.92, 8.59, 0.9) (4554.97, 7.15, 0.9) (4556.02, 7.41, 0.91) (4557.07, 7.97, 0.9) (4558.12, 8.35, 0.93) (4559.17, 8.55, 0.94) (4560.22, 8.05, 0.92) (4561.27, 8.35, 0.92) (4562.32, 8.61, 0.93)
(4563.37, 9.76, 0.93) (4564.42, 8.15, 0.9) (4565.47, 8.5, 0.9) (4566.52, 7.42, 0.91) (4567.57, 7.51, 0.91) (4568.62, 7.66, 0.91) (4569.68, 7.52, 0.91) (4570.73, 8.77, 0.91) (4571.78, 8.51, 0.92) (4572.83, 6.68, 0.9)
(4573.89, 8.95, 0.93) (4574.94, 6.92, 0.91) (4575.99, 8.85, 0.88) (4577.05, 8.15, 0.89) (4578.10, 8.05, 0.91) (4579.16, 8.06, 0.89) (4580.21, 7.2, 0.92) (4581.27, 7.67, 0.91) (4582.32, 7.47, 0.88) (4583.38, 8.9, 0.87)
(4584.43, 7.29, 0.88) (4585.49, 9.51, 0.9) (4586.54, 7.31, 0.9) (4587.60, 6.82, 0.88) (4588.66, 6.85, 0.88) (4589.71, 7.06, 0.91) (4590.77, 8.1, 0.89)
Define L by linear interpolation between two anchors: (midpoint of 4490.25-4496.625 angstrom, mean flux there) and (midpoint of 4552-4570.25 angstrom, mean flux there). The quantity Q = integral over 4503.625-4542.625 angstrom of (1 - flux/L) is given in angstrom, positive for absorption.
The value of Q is 1.6 angstrom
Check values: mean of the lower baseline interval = 7.62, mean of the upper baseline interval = 8.04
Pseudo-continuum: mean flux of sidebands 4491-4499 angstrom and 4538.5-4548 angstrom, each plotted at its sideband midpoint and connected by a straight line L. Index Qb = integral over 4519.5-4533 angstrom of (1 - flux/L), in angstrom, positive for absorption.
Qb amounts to 1.9 angstrom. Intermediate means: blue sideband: 7.5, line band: 6.89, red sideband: 8.35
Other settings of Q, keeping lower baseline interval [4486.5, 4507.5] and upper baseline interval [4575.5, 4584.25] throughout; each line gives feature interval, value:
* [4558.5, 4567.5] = -0.47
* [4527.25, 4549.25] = 1.62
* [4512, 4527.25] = 0.43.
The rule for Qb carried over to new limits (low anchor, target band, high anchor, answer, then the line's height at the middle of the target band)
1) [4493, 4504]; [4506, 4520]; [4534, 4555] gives 0.4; 7.79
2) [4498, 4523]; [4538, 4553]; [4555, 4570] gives 0.1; 8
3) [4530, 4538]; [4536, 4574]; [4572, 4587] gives -4.9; 7.17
